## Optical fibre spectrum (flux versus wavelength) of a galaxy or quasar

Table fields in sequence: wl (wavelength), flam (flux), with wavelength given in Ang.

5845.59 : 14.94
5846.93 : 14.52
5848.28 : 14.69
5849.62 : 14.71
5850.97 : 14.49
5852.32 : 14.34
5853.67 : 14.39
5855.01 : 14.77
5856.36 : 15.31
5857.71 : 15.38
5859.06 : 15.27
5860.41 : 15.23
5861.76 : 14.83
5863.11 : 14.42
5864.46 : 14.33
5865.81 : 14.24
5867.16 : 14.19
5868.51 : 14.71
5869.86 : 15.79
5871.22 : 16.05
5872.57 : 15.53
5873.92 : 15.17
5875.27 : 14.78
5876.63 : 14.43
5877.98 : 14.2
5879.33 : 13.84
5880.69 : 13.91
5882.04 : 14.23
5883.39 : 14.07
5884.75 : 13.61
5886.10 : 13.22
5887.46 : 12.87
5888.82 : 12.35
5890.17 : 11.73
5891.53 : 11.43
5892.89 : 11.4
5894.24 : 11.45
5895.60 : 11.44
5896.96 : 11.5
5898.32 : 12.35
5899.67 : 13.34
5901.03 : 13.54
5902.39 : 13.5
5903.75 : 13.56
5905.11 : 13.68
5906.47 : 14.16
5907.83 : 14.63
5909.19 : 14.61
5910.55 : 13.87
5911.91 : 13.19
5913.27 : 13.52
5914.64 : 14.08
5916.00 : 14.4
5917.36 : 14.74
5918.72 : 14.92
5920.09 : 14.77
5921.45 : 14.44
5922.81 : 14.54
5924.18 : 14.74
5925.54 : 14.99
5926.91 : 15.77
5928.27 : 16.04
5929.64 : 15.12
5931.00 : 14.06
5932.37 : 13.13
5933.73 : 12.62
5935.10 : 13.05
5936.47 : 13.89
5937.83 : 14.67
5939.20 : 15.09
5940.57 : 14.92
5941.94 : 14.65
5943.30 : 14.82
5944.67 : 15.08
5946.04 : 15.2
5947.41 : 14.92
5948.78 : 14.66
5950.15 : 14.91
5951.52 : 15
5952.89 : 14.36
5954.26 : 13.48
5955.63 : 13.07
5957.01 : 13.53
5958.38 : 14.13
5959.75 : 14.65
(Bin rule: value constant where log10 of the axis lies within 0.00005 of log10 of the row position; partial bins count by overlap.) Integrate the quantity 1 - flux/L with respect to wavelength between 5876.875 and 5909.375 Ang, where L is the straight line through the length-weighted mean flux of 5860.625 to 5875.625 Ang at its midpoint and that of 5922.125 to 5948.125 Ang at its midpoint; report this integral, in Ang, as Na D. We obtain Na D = 3.7 Ang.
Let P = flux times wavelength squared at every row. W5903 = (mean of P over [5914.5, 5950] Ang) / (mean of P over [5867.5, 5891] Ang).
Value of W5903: 1.05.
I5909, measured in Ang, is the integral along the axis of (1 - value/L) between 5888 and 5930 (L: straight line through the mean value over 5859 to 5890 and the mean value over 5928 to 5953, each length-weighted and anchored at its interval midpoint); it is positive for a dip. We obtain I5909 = 2.3 Ang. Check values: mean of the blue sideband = 14.3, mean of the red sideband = 14.5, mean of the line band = 13.7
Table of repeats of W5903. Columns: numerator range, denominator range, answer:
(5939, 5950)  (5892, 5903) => 1.23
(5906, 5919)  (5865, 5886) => 0.99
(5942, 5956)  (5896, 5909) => 1.11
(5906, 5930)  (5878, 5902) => 1.15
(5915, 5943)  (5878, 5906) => 1.14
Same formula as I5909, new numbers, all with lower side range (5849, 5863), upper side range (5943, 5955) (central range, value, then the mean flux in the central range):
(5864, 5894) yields 1.9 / 13.9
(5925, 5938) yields 0.4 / 14.3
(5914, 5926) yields 0.1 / 14.6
